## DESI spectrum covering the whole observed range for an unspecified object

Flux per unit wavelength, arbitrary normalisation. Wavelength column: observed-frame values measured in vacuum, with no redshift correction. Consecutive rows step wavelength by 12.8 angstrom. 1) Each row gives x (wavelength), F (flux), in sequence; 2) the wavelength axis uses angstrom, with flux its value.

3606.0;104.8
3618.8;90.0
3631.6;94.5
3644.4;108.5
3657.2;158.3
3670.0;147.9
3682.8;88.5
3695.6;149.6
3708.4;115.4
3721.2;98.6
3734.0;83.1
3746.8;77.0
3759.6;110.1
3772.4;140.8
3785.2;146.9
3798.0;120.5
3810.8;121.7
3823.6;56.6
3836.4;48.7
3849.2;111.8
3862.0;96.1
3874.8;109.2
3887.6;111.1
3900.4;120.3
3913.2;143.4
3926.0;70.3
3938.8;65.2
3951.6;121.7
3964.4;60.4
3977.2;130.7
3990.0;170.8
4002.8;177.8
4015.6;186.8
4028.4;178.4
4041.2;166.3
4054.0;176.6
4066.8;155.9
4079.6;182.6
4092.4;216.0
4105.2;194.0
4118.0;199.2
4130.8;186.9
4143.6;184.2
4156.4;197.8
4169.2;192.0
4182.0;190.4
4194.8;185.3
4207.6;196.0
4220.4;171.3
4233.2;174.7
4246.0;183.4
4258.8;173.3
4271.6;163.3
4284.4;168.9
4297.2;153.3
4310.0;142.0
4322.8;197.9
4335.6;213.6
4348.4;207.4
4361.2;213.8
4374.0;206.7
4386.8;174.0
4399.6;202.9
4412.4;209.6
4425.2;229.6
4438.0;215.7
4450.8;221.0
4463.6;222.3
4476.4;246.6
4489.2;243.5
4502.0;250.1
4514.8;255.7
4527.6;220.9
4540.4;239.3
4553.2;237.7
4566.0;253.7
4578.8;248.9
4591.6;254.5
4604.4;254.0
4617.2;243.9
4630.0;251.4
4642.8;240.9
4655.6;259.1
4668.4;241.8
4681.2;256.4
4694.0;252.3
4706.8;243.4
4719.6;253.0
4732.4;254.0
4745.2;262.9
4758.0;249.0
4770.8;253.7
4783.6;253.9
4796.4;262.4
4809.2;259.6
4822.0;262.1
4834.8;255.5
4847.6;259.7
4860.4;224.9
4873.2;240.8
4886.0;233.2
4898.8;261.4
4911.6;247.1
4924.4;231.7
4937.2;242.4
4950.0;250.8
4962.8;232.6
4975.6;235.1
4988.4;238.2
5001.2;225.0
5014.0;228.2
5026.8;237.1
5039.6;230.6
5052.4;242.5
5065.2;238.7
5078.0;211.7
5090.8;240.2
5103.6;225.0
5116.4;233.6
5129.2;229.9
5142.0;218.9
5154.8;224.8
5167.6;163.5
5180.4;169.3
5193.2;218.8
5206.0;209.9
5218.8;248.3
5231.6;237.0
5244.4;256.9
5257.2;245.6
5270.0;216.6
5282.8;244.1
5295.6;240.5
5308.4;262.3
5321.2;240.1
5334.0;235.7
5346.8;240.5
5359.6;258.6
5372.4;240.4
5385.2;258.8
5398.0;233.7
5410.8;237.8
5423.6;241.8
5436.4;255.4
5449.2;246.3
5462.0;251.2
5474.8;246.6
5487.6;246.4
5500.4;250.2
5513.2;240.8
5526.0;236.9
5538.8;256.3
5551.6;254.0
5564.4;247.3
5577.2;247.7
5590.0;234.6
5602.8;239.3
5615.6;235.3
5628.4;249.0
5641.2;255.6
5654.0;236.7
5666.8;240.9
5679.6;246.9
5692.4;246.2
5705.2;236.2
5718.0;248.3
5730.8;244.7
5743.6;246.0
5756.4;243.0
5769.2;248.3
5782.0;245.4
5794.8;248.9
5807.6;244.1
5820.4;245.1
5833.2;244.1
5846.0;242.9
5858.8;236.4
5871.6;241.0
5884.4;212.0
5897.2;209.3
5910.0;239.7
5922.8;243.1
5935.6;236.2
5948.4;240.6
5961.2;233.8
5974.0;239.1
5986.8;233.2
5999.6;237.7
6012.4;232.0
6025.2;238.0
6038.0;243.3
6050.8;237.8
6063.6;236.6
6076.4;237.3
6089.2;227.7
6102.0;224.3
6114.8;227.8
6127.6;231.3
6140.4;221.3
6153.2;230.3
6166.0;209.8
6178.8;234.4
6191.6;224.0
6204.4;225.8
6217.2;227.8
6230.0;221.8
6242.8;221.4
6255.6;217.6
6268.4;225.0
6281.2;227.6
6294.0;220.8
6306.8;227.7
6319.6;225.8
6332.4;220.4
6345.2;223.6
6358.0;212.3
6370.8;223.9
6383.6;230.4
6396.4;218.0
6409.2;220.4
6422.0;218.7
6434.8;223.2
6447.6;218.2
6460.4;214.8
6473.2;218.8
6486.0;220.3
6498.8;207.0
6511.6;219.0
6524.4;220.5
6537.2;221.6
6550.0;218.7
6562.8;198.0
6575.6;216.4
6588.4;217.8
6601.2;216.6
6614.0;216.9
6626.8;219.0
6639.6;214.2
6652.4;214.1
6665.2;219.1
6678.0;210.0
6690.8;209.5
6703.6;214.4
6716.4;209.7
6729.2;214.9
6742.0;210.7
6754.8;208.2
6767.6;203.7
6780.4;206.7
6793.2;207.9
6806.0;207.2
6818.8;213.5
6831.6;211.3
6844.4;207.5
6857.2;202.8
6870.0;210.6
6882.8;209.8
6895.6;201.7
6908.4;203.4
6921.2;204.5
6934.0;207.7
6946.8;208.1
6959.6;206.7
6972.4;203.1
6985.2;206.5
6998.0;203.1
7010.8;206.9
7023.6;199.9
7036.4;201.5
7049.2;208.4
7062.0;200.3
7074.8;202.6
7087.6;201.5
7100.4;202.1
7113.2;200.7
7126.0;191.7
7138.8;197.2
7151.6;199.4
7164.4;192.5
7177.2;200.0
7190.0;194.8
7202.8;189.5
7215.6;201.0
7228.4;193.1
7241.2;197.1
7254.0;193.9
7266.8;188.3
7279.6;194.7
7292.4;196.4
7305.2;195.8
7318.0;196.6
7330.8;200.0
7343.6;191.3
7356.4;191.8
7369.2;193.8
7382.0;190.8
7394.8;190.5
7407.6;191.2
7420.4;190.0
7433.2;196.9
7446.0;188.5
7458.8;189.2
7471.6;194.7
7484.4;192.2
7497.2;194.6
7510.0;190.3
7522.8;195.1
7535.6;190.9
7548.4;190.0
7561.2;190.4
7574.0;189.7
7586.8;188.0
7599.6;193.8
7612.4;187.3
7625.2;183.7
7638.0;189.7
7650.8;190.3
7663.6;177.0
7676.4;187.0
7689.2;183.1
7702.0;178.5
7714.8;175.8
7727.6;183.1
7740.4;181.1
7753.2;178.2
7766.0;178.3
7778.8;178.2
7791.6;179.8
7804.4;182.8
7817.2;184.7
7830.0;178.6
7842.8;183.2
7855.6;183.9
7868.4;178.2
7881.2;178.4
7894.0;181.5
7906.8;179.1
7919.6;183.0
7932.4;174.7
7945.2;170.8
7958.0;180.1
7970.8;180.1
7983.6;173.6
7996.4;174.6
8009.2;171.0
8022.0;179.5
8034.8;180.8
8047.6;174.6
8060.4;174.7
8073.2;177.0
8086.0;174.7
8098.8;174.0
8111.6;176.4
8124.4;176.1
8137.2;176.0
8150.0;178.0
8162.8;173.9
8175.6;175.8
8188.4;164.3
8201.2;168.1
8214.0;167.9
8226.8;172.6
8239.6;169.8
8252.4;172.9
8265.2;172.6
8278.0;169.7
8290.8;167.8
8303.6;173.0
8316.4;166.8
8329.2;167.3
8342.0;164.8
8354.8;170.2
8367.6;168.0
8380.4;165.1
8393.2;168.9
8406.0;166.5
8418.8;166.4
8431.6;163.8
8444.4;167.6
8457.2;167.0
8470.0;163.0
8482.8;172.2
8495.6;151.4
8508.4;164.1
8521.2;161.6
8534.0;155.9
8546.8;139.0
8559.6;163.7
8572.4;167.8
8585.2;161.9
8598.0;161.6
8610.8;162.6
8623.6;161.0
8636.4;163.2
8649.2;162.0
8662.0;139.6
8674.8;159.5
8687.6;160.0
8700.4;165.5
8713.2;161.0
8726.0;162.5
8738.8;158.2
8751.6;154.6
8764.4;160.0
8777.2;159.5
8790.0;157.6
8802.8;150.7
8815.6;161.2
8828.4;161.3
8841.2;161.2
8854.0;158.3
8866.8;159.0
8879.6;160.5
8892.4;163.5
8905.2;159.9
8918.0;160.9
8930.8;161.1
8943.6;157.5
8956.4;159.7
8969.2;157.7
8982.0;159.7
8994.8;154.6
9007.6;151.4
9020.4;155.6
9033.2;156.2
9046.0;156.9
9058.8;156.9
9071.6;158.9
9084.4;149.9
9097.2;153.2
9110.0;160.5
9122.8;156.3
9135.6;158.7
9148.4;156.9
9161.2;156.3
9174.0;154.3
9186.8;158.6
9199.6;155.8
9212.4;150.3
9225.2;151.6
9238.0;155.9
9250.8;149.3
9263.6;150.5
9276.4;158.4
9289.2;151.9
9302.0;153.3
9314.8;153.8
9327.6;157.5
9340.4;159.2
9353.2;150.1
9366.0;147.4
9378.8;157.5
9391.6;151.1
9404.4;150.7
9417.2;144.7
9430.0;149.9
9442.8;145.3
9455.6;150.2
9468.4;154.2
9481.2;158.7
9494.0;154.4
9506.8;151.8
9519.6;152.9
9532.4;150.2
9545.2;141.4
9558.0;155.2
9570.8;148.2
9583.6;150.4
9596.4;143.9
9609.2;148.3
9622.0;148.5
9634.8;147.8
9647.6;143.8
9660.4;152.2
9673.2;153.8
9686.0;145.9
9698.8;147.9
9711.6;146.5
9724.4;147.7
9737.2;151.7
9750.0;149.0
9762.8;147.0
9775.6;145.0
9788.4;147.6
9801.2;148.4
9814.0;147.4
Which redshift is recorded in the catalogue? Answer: 0.000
